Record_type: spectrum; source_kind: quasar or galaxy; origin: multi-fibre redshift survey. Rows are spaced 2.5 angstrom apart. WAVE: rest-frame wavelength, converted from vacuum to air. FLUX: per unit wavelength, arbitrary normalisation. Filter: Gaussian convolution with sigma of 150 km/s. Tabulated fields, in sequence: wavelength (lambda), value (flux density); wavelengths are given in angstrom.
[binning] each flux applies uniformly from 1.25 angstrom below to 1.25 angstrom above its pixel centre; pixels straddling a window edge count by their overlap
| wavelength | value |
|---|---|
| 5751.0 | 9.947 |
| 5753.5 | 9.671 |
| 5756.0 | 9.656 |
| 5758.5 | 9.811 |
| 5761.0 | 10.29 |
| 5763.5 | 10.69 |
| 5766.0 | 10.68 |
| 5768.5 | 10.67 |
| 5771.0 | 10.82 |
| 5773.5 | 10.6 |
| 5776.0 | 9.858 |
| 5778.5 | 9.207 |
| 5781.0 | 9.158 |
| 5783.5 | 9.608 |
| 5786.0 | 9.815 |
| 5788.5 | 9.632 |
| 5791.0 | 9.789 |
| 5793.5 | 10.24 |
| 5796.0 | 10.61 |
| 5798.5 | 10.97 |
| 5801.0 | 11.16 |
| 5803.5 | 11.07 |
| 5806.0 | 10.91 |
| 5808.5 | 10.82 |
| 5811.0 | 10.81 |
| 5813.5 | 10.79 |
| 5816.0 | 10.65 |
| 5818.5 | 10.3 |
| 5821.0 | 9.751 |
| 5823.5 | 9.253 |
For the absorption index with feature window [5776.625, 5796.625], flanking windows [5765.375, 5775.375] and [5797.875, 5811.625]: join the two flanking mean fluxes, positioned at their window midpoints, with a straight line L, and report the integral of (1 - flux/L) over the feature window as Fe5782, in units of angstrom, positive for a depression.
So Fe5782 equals 1.97 angstrom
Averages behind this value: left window 10.6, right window 11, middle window 9.73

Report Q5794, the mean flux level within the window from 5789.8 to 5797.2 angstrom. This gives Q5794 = 10.2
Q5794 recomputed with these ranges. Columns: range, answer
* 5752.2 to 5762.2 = 9.86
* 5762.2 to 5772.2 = 10.7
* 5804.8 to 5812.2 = 10.8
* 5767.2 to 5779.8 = 10.2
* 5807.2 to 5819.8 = 10.7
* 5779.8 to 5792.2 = 9.6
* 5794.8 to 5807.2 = 10.9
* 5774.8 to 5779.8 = 9.53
